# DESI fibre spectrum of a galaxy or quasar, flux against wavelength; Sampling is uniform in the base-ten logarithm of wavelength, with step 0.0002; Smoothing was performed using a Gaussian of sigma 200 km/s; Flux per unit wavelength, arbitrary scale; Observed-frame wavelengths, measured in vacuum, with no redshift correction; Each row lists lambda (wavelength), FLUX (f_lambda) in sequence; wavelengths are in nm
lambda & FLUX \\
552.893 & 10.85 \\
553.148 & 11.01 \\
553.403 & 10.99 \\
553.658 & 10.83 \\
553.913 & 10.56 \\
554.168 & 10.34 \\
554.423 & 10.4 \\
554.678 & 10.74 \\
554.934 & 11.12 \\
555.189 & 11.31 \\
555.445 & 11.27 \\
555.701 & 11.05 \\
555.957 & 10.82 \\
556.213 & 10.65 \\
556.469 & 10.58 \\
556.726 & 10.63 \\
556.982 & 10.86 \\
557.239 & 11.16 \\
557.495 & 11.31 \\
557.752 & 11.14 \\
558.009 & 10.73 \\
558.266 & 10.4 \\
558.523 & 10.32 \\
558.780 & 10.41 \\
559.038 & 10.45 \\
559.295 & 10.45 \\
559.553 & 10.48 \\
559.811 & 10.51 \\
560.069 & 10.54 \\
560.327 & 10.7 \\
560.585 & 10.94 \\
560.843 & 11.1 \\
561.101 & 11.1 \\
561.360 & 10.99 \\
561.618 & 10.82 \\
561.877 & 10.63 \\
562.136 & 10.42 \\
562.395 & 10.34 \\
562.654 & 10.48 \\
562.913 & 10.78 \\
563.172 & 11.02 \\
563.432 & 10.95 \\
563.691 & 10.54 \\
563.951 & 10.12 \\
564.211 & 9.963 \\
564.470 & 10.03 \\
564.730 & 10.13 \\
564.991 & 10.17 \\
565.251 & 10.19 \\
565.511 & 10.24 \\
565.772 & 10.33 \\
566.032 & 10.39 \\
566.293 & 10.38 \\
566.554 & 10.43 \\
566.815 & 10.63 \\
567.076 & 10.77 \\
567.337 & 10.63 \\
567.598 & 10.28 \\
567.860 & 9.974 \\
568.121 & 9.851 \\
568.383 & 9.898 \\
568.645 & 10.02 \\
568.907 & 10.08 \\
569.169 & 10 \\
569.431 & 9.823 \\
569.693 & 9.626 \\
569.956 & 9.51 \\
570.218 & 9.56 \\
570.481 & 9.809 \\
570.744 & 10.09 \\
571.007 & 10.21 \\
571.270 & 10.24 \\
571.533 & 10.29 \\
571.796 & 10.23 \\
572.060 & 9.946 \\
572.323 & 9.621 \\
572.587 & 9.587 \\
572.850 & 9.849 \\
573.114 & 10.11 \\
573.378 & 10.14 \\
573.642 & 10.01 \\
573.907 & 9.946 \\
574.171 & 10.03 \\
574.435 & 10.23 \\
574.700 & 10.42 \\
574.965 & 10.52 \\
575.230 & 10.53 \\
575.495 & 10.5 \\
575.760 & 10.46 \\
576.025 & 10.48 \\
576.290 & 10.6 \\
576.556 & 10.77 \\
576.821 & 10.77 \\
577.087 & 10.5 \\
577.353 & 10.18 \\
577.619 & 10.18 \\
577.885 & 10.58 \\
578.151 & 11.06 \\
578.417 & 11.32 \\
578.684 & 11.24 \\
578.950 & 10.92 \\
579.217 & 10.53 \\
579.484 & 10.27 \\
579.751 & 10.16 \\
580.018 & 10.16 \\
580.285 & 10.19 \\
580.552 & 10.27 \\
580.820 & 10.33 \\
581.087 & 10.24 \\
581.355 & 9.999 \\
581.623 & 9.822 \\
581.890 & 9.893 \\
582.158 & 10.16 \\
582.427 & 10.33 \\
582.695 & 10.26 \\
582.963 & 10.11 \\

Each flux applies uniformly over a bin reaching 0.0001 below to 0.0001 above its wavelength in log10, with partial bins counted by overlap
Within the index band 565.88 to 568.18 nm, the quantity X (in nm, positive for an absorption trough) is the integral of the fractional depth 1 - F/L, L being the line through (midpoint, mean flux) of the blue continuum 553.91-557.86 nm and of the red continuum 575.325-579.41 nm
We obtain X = 0.08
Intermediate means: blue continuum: 10.9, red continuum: 10.7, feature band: 10.4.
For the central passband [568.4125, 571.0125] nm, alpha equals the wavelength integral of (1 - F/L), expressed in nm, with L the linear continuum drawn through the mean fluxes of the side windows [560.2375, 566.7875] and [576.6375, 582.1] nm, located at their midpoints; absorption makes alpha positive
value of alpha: 0.16 nm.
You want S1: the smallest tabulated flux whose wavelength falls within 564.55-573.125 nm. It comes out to 9.51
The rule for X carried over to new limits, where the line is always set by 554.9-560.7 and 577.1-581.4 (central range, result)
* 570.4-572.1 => 0.07 nm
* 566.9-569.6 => 0.13 nm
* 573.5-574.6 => 0.05 nm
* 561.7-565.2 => 0.09 nm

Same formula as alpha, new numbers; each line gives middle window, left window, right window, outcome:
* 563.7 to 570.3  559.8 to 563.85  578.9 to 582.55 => 0.29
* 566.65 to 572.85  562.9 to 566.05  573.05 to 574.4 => 0.10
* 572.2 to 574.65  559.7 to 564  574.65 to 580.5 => 0.15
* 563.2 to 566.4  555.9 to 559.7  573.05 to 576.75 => 0.07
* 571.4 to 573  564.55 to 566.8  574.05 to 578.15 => 0.07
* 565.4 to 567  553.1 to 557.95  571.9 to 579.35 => 0.03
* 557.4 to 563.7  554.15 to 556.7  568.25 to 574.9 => -0.08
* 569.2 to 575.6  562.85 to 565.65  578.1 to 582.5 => 0.21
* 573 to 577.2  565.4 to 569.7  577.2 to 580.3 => 0.03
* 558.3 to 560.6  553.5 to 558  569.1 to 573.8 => 0.03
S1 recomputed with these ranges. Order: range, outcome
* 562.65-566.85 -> 9.963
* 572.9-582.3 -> 9.822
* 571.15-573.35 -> 9.587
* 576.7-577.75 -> 10.18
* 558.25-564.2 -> 10.12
